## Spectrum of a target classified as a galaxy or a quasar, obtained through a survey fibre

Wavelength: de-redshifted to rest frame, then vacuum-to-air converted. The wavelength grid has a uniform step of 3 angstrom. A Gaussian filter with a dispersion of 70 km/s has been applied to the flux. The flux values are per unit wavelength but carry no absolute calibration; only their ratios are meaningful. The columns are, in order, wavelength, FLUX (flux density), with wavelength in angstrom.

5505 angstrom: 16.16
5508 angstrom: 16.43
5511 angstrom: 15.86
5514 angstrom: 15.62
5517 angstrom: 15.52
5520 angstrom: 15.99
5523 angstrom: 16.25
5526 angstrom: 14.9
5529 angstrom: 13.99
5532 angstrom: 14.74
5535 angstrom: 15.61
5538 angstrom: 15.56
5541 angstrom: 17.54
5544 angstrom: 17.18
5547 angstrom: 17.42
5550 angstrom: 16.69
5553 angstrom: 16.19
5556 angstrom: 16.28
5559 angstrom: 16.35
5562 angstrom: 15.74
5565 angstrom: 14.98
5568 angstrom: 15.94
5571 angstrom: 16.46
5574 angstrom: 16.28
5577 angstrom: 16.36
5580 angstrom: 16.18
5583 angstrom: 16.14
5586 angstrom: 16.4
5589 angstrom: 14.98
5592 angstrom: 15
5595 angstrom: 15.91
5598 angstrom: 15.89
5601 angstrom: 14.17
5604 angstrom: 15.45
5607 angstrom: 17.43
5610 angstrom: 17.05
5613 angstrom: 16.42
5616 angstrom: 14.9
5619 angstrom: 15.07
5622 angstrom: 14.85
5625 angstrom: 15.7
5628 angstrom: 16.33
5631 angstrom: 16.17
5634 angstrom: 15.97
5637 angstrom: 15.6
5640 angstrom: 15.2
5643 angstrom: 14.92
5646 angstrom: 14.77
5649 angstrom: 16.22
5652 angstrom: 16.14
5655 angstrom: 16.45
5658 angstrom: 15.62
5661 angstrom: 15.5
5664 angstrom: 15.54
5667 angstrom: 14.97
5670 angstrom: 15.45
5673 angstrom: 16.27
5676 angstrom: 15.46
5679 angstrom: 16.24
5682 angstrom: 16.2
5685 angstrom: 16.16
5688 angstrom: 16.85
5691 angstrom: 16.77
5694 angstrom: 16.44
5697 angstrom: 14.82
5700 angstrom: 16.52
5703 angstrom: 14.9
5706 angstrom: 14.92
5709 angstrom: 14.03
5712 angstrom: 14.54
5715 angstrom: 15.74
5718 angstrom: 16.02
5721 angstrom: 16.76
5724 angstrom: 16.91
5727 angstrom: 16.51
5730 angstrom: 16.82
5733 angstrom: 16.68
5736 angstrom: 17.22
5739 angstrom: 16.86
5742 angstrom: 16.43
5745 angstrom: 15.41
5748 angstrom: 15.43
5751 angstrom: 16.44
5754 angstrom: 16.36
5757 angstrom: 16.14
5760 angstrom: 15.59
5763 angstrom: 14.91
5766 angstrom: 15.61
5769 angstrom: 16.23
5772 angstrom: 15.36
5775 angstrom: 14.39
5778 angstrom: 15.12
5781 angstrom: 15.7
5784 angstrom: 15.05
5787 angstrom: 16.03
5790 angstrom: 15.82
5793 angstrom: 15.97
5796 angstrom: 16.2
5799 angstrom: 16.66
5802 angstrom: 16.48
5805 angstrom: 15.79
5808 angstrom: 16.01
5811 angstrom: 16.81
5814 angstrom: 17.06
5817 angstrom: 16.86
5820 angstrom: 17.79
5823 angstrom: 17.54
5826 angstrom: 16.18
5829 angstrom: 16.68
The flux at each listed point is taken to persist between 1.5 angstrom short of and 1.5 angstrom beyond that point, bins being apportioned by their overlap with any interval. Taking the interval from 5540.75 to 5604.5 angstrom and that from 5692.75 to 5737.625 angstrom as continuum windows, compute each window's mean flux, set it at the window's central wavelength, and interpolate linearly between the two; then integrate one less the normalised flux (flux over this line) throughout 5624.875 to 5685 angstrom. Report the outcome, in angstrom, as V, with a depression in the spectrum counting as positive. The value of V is 0.9 angstrom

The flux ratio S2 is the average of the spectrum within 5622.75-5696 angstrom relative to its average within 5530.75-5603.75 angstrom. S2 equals 1.0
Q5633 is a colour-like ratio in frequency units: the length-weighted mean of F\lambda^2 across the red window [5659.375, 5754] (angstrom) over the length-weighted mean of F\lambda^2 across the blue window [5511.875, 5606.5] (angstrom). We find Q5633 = 1.1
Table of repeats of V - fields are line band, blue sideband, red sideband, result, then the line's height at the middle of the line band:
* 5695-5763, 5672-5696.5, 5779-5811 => 0.9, 16.1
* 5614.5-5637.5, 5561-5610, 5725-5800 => 0.5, 15.9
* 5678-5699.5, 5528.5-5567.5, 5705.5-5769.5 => -0.3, 16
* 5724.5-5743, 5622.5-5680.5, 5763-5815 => -1.1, 15.8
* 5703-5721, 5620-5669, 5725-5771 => 0.9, 16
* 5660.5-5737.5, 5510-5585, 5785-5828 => 1.7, 16.3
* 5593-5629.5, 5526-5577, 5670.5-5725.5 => 0.5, 16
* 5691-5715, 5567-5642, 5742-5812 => 0.8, 15.8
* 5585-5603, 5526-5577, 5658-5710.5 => 0.6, 15.9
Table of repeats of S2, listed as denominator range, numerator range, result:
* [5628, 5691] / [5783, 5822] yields 1.04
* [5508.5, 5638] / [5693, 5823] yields 1.01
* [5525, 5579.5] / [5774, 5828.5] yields 1.01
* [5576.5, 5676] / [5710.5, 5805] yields 1.02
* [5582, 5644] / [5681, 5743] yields 1.03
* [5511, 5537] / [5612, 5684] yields 1.02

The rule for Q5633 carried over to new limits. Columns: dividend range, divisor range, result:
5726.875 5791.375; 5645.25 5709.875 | 1.04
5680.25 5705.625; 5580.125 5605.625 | 1.07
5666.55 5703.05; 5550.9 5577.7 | 1.04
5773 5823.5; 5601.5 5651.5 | 1.09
